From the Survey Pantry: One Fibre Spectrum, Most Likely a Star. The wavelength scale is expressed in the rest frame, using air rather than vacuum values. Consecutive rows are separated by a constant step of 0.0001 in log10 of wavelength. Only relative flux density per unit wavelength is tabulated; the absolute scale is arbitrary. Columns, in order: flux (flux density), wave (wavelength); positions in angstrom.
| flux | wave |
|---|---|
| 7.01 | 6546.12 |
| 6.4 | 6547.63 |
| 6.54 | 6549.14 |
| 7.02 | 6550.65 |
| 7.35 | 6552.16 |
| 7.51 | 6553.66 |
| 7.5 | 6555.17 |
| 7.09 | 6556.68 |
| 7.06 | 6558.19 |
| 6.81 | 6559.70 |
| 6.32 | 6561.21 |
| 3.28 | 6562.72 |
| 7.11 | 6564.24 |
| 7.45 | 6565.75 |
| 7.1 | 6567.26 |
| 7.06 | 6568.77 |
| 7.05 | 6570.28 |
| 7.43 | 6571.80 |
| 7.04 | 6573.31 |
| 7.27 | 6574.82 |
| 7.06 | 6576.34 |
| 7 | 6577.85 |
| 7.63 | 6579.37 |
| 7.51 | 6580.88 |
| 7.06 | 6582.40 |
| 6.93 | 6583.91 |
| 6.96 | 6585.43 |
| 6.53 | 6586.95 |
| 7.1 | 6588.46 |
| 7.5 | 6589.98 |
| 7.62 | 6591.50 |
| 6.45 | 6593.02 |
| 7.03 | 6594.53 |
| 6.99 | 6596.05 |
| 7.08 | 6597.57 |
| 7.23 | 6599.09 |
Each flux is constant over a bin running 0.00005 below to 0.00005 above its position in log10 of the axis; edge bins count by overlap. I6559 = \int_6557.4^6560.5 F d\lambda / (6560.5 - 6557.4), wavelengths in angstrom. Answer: 6.93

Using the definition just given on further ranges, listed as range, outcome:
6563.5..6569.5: 7.19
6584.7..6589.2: 6.87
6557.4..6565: 6.12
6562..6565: 5.21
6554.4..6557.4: 7.3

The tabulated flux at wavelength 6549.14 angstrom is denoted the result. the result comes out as 6.54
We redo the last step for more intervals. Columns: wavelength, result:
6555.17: 7.5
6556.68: 7.09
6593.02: 6.45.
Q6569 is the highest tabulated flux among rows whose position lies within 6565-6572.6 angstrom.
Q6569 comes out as 7.45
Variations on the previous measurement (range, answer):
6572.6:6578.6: 7.27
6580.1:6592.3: 7.62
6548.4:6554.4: 7.51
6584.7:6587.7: 6.96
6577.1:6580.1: 7.63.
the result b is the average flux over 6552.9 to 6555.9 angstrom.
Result 7.52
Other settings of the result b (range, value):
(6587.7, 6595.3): 7.15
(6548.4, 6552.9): 6.97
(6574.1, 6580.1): 7.23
